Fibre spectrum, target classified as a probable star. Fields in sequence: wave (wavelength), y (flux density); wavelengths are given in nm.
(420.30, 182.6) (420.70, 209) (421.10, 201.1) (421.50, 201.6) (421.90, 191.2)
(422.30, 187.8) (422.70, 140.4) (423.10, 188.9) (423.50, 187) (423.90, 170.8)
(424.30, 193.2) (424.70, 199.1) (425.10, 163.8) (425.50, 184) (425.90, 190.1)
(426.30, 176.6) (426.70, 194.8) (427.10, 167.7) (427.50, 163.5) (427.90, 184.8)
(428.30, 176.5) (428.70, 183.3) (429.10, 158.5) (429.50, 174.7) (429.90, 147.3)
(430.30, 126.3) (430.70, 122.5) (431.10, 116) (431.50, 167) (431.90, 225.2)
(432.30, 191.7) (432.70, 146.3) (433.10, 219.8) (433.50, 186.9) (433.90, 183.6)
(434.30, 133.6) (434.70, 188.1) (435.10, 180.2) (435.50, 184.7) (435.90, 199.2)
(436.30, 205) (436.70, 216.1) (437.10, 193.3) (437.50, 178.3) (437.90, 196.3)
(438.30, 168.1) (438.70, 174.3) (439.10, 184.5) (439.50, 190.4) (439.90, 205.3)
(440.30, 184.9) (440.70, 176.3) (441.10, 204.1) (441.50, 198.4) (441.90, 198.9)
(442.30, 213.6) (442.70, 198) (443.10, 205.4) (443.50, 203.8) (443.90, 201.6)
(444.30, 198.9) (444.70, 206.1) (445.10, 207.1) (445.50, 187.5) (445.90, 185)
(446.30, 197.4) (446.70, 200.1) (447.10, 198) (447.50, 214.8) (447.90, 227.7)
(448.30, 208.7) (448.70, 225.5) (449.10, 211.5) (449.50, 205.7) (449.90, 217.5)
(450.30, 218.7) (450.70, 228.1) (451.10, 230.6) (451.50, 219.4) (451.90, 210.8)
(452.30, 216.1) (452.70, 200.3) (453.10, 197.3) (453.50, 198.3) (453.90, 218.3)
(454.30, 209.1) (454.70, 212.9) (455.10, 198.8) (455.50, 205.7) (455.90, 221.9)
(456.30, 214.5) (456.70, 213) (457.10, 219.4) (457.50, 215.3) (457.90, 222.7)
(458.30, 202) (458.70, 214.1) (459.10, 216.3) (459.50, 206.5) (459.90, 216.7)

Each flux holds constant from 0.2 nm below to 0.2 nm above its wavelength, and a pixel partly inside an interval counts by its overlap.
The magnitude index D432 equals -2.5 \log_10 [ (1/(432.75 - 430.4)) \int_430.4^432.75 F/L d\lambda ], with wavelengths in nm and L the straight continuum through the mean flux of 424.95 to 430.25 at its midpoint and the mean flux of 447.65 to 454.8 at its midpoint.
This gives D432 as 0.12 mag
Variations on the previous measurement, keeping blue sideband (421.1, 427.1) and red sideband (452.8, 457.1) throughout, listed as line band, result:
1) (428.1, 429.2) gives 0.08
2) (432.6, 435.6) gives 0.08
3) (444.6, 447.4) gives 0.02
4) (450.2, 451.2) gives -0.10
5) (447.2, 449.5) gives -0.06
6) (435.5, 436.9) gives -0.05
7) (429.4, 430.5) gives 0.27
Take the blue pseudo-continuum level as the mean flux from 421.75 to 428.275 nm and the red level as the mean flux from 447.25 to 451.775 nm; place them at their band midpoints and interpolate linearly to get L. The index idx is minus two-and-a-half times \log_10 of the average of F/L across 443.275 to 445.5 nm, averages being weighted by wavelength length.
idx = 0.04 mag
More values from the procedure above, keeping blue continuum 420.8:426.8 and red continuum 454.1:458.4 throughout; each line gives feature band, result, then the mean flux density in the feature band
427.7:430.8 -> 0.181 mag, 160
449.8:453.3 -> -0.035 mag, 215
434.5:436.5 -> 0.019 mag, 191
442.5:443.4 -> -0.004 mag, 202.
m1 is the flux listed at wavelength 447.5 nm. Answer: 214.8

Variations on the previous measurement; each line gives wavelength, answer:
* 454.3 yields 209.1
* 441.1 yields 204.1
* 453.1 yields 197.3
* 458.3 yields 202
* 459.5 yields 206.5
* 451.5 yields 219.4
